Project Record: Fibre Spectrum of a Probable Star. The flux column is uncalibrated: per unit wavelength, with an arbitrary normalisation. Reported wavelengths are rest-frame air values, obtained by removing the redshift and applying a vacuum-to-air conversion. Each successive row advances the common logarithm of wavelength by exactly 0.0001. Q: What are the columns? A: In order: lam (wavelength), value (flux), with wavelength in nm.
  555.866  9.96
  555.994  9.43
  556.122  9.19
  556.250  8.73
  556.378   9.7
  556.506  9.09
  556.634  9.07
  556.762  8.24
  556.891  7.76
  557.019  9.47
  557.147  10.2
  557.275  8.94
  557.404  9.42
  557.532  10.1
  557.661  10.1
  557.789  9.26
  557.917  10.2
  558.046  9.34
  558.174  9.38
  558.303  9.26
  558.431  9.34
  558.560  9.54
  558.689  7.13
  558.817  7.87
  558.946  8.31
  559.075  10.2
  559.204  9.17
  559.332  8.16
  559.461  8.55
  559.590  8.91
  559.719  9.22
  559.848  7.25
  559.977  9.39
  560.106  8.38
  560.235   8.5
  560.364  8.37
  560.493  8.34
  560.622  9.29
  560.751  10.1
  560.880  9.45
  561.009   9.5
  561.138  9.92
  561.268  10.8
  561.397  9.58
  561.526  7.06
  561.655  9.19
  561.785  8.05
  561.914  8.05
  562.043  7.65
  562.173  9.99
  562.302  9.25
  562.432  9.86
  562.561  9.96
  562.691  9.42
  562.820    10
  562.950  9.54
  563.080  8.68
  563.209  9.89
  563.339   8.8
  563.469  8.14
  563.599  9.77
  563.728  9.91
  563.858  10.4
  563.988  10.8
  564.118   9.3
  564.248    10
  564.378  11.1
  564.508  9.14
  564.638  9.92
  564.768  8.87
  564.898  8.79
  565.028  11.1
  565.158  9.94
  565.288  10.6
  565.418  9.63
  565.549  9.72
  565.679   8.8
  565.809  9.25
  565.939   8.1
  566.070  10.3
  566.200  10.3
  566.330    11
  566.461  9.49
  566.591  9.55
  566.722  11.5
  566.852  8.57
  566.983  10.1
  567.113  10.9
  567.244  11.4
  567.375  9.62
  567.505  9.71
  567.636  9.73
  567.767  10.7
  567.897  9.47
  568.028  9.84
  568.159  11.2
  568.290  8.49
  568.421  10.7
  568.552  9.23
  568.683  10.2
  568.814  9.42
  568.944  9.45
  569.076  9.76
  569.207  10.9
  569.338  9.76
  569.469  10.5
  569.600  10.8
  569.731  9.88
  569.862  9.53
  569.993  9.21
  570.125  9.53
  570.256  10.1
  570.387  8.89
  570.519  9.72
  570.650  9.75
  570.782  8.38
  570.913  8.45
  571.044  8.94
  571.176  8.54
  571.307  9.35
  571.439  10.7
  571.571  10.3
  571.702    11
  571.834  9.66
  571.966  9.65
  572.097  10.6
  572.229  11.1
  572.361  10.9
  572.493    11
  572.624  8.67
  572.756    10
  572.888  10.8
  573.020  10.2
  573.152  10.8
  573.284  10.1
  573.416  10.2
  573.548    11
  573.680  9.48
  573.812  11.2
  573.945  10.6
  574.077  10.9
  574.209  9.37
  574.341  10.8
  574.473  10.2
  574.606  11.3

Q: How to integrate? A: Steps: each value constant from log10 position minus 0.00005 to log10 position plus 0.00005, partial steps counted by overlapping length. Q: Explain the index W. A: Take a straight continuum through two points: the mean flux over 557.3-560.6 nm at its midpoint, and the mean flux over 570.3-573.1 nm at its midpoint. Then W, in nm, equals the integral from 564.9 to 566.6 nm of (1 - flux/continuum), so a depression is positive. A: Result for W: -0.07 nm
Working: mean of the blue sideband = 8.95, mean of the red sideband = 9.85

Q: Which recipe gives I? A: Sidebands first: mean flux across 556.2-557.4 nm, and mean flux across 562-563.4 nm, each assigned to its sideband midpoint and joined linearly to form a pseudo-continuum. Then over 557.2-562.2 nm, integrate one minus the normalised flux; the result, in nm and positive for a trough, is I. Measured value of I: 0.115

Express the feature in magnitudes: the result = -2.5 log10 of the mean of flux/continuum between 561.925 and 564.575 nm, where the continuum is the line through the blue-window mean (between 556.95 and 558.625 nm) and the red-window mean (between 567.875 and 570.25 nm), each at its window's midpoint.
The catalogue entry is 0.02 mag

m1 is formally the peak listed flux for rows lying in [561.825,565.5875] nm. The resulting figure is 11.1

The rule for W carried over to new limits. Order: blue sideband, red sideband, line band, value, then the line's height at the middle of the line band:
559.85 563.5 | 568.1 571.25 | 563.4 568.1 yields -0.25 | 9.37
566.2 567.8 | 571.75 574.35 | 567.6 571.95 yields 0.21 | 10.3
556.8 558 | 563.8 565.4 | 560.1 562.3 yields 0.17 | 9.74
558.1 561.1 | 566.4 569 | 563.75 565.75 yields -0.06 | 9.57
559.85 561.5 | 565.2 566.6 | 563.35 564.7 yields -0.04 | 9.52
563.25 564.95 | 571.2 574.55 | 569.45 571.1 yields 0.10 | 10.1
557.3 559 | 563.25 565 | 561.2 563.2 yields 0.07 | 9.49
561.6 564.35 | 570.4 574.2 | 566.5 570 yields -0.09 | 9.76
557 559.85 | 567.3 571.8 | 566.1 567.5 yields -0.09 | 9.61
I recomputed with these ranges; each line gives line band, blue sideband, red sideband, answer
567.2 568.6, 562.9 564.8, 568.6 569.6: -0.01 nm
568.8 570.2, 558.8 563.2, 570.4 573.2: -0.03 nm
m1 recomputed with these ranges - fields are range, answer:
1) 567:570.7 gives 11.4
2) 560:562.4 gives 10.8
